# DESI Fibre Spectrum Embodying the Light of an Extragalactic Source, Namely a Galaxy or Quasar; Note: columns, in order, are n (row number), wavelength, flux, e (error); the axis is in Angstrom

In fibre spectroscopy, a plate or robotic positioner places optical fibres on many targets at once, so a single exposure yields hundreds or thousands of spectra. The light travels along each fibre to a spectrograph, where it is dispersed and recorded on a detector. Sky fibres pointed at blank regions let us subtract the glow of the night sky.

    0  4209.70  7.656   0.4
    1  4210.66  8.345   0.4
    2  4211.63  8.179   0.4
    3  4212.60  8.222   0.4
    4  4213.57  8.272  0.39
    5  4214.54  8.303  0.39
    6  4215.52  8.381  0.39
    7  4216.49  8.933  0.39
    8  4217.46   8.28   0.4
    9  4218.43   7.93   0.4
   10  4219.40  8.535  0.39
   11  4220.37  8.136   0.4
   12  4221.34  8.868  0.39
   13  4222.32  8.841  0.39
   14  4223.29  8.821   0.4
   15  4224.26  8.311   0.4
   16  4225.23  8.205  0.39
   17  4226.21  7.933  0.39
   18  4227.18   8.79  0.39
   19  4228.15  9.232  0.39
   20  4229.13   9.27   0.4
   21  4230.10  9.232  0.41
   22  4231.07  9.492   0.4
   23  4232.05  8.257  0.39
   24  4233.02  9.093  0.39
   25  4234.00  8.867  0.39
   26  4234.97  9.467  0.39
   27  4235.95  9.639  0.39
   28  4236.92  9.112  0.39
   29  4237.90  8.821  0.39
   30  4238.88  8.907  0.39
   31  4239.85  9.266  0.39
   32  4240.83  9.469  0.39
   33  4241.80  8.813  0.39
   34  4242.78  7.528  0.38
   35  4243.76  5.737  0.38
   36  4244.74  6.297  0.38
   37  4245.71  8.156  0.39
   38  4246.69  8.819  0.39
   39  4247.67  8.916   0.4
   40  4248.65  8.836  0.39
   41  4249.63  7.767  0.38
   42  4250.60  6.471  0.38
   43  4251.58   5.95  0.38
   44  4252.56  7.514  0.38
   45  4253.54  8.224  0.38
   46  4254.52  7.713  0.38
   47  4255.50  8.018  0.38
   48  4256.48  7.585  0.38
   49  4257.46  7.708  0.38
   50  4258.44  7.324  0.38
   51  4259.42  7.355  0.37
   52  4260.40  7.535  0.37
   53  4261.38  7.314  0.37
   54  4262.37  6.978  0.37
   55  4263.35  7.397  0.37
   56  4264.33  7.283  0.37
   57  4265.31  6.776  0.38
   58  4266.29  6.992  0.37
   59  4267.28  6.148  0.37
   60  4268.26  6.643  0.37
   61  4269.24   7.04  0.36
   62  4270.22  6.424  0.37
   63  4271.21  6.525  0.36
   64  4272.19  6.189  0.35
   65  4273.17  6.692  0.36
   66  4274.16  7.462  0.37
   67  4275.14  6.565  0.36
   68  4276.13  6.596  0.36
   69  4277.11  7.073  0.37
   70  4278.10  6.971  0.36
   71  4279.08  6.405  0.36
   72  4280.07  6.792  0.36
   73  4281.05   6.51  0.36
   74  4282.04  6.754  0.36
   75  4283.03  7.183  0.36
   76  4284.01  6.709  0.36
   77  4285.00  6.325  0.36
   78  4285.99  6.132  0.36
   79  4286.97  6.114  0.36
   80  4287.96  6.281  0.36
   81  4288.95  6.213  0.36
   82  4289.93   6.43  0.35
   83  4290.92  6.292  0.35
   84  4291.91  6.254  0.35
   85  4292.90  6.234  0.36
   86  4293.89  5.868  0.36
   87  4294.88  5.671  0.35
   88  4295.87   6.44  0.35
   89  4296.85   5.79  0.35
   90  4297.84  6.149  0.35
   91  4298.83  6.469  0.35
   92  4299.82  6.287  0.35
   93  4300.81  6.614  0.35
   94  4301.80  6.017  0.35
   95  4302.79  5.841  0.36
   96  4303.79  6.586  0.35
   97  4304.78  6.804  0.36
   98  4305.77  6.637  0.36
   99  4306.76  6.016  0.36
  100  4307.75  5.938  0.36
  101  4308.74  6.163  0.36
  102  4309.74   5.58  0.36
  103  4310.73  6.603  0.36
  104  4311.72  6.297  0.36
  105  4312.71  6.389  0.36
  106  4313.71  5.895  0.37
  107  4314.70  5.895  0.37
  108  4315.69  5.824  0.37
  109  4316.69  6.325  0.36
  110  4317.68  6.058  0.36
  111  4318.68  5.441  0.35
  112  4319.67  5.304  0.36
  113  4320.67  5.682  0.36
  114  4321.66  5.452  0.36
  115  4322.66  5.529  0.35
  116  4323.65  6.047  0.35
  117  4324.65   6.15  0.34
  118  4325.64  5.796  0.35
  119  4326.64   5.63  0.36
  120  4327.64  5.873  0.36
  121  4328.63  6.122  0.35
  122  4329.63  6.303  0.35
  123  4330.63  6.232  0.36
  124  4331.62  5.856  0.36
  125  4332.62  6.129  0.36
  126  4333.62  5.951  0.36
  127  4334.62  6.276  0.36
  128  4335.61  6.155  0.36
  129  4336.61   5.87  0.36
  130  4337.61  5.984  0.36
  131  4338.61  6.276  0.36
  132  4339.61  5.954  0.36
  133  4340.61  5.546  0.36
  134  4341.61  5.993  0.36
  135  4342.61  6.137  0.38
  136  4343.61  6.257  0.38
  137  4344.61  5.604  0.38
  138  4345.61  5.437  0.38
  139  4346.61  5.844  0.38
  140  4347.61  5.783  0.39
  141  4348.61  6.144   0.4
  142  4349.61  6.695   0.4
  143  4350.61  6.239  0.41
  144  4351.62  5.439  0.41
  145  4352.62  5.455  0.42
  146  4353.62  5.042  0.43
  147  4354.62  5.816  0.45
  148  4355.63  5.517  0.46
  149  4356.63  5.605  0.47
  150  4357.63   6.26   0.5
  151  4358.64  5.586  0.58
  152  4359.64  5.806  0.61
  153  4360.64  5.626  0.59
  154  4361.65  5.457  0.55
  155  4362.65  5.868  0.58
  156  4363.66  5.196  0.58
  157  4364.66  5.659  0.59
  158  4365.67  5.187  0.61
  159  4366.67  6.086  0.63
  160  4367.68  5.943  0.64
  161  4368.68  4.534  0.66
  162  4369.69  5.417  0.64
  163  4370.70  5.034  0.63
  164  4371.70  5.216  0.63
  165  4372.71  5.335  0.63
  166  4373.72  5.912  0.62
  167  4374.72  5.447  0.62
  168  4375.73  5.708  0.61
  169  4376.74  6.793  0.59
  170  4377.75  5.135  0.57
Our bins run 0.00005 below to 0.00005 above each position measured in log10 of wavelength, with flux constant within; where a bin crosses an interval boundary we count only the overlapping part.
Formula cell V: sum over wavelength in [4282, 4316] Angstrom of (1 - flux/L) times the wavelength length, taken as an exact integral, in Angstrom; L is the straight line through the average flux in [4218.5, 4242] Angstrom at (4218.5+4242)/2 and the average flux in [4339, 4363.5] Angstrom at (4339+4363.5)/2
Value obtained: 4.18 Angstrom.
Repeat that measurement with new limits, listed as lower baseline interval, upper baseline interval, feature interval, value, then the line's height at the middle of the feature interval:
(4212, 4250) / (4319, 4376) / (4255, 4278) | 2.0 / 7.7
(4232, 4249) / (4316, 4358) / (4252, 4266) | 1.0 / 8.05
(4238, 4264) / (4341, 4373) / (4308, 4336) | 1.7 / 6.36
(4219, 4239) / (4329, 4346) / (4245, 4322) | 7.9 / 7.42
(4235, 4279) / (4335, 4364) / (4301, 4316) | 0.9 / 6.57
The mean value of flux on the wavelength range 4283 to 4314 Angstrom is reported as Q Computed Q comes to 6.25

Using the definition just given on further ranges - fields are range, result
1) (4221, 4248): 8.64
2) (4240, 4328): 6.66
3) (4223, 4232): 8.78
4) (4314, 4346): 5.91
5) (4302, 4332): 6.01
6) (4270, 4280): 6.7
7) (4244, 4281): 7.18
